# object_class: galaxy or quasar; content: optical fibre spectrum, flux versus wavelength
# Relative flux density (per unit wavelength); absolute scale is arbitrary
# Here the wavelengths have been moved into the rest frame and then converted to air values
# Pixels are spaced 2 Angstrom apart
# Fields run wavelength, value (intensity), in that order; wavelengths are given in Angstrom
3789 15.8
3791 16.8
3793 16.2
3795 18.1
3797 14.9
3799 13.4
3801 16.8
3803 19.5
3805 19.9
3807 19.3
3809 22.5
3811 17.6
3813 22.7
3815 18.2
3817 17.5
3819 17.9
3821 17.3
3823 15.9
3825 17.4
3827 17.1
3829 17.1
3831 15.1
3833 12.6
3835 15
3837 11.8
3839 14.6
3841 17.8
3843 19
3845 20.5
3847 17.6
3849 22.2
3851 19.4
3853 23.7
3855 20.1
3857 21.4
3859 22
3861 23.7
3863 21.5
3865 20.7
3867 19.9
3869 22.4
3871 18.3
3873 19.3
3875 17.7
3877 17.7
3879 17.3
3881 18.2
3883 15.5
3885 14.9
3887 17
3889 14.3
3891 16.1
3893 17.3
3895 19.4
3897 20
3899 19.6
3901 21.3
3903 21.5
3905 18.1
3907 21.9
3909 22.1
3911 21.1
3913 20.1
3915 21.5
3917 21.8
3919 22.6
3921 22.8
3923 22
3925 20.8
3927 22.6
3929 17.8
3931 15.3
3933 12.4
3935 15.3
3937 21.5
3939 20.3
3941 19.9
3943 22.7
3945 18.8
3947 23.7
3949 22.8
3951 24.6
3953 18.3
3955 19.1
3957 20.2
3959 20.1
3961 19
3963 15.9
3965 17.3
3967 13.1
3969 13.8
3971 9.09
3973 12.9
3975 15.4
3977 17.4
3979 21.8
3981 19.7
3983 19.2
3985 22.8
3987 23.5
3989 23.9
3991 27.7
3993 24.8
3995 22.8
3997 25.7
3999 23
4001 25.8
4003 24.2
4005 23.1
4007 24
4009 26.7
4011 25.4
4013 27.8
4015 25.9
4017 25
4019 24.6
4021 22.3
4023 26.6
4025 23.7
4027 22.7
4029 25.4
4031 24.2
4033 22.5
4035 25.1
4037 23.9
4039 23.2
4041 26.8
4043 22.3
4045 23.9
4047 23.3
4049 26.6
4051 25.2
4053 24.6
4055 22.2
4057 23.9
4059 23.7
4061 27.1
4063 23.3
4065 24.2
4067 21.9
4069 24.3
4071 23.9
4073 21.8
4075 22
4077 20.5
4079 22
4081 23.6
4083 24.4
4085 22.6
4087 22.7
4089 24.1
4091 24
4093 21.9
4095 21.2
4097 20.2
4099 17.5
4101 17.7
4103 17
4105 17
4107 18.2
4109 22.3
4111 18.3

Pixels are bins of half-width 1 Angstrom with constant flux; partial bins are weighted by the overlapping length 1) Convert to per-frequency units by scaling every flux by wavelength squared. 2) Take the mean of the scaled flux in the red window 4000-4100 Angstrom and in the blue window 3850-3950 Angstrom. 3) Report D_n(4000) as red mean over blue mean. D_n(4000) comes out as 1.30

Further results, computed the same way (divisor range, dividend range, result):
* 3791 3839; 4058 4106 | 1.48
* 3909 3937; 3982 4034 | 1.28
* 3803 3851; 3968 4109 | 1.42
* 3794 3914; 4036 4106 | 1.36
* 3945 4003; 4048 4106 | 1.17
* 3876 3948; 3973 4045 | 1.28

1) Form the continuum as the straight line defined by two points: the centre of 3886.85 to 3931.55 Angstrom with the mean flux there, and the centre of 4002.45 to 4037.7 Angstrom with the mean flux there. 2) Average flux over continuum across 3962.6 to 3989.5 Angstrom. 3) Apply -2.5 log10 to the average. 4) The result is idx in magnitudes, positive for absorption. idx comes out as 0.29 mag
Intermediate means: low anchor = 20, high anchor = 24.6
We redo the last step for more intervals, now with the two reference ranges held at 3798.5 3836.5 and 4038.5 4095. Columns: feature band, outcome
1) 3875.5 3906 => 0.08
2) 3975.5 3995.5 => -0.03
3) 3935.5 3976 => 0.13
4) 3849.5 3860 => -0.16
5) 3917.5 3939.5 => 0.04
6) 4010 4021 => -0.14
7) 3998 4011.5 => -0.12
